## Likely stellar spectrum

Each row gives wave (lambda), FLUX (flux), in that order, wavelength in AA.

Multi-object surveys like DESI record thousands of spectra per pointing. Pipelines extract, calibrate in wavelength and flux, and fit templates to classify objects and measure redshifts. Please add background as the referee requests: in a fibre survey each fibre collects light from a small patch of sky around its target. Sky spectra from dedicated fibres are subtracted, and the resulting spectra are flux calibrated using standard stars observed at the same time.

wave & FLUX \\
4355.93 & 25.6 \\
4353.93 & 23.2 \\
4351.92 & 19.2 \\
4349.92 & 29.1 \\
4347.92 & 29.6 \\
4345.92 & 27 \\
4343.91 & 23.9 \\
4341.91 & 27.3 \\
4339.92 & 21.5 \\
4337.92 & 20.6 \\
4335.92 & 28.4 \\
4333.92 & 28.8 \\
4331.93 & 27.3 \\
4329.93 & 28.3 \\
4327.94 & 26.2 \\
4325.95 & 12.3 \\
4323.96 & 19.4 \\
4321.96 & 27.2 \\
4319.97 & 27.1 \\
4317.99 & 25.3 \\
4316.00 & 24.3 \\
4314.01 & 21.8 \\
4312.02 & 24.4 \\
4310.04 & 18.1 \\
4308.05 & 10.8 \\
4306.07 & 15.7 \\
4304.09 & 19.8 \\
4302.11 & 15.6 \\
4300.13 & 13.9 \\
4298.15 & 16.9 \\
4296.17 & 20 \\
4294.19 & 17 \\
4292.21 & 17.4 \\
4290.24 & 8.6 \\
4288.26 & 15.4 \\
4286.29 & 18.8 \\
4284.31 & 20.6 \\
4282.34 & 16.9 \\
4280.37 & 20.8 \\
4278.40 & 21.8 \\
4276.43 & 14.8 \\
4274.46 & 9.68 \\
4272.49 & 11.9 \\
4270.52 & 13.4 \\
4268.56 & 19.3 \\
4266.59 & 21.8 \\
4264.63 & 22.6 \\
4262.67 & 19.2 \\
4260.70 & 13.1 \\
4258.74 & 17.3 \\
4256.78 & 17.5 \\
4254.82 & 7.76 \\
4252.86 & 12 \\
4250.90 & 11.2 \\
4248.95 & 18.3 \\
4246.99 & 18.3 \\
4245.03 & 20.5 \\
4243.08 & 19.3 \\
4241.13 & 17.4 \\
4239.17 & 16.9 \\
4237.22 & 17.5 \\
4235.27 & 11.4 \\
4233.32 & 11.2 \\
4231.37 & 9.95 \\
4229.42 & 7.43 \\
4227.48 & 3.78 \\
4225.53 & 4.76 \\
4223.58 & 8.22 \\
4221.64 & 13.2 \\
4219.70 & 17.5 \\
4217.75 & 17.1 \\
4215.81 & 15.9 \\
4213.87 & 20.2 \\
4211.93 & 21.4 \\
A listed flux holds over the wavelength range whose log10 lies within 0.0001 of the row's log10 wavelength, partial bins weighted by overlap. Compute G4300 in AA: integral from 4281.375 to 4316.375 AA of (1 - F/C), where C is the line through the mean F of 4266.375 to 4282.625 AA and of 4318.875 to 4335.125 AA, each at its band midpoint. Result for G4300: 4.8 AA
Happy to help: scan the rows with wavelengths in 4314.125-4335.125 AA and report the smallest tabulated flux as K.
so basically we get 12.3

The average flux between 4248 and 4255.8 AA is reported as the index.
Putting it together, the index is 12.3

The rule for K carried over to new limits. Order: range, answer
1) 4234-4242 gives 11.4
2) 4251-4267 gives 7.76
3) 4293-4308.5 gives 10.8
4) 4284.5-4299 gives 8.6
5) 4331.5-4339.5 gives 20.6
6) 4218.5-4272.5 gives 3.78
